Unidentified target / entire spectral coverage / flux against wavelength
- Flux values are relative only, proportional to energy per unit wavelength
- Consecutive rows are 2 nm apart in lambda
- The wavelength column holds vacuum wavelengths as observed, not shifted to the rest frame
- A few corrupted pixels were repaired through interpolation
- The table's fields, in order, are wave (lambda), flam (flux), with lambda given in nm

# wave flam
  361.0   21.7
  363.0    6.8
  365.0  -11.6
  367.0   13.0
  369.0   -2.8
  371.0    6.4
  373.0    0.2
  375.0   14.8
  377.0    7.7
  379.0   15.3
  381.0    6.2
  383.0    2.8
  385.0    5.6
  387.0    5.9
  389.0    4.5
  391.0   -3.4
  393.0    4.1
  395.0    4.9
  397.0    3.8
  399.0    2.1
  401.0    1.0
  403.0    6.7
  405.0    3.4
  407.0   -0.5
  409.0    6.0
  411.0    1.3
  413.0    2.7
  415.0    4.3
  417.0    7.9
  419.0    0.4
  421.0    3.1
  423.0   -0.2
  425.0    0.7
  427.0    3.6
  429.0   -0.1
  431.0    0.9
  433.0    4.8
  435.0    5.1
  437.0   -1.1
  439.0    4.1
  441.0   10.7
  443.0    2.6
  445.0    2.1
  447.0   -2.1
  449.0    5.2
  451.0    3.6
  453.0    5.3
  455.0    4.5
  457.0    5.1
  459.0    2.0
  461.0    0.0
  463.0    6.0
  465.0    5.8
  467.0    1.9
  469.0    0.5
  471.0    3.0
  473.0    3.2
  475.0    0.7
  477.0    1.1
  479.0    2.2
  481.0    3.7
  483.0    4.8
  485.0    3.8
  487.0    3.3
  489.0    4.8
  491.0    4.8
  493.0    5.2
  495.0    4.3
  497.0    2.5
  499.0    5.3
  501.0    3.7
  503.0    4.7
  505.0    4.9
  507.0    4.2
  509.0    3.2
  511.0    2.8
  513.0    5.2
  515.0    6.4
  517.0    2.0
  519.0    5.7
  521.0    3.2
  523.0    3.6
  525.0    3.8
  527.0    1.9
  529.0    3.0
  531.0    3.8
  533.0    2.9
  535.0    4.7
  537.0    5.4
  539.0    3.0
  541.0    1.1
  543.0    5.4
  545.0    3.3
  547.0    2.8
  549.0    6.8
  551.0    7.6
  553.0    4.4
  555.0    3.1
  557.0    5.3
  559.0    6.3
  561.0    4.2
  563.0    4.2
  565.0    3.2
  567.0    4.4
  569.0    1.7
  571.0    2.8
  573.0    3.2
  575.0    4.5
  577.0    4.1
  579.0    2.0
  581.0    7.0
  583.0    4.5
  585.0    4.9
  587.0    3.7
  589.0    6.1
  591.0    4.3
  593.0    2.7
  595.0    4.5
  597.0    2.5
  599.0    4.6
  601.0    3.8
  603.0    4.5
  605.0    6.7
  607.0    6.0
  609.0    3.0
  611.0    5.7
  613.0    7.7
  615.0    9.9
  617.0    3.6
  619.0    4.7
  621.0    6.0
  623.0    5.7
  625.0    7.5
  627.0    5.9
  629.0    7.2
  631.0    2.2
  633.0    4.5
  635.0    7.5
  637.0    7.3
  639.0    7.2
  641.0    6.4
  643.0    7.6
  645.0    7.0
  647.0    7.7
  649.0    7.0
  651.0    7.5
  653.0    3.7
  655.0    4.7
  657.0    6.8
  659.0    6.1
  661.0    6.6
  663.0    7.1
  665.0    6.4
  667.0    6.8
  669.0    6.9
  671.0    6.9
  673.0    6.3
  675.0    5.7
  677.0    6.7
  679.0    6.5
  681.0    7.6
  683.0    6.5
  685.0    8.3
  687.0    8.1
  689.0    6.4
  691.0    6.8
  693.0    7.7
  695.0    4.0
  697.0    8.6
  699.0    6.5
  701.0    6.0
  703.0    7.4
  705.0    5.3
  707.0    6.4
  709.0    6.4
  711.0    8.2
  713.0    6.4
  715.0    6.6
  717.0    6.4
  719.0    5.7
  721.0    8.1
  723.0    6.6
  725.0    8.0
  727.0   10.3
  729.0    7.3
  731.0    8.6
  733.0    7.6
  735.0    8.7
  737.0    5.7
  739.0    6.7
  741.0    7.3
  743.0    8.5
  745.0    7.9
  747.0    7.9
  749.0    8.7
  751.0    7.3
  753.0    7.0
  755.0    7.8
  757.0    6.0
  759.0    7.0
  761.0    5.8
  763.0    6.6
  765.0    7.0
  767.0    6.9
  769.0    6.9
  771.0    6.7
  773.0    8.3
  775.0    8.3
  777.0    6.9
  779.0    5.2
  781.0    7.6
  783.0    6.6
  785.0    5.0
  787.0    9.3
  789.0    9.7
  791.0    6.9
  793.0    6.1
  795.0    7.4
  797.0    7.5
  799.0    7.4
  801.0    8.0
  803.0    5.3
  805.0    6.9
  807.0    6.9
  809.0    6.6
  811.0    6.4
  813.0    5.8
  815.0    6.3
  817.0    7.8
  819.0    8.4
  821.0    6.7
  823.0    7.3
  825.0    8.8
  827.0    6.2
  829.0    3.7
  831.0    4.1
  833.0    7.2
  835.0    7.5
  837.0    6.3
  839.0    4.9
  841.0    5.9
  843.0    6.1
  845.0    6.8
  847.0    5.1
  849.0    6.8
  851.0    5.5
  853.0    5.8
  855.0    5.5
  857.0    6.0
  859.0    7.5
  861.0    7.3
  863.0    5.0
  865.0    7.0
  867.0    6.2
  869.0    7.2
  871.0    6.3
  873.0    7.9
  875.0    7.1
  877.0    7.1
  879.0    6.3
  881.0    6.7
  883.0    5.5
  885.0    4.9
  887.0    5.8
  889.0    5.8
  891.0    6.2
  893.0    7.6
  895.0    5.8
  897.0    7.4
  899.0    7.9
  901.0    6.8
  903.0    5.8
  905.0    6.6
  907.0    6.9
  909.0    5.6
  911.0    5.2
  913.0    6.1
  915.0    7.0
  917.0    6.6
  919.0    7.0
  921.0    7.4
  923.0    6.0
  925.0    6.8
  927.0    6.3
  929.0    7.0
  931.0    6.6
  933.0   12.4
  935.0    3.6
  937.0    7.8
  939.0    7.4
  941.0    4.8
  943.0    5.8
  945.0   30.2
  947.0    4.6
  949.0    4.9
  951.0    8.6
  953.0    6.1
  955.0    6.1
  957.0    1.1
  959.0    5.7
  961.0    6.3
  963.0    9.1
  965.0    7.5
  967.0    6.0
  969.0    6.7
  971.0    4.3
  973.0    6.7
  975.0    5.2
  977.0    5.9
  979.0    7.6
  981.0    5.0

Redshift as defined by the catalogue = 0.647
